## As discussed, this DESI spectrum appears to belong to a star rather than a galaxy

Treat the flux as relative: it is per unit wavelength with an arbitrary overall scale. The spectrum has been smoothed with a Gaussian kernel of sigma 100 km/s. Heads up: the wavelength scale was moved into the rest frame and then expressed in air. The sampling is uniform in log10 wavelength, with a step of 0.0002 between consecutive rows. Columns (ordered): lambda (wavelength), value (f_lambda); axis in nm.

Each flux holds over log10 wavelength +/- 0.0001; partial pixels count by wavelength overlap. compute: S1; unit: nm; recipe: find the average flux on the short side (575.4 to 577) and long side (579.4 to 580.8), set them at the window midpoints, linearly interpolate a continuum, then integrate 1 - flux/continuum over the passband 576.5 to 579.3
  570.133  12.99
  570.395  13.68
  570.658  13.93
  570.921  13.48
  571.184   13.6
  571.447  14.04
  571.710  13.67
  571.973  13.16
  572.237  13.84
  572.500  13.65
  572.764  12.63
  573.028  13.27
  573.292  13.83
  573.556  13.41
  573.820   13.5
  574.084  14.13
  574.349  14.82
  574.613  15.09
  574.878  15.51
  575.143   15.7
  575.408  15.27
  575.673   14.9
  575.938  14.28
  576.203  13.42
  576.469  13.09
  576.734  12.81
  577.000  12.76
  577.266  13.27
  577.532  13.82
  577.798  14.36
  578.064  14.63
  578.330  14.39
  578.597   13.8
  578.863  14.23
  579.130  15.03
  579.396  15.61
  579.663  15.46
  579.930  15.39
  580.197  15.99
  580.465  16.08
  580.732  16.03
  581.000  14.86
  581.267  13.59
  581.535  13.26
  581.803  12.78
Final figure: 0.14 nm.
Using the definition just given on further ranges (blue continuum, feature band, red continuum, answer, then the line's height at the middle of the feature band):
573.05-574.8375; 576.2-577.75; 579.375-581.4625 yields 0.153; 14.7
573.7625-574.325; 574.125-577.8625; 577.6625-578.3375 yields 0.010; 14.3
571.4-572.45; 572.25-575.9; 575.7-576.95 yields -0.189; 13.6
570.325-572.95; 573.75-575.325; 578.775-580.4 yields -0.071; 14.2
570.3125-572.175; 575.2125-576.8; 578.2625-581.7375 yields 0.026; 14.3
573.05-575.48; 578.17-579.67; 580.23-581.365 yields 0.035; 15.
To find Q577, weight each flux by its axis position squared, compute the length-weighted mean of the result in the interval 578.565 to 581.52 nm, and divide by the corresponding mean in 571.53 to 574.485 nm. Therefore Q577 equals 1.13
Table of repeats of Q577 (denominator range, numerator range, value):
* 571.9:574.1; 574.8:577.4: 1.06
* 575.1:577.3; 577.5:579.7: 1.06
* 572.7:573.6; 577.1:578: 1.05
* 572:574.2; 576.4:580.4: 1.08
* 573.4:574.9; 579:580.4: 1.11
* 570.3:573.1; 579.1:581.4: 1.17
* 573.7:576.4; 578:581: 1.05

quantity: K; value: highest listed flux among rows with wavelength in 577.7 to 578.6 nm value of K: 14.63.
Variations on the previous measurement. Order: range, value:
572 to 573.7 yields 13.84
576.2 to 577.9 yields 14.36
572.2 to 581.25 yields 16.08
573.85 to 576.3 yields 15.7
